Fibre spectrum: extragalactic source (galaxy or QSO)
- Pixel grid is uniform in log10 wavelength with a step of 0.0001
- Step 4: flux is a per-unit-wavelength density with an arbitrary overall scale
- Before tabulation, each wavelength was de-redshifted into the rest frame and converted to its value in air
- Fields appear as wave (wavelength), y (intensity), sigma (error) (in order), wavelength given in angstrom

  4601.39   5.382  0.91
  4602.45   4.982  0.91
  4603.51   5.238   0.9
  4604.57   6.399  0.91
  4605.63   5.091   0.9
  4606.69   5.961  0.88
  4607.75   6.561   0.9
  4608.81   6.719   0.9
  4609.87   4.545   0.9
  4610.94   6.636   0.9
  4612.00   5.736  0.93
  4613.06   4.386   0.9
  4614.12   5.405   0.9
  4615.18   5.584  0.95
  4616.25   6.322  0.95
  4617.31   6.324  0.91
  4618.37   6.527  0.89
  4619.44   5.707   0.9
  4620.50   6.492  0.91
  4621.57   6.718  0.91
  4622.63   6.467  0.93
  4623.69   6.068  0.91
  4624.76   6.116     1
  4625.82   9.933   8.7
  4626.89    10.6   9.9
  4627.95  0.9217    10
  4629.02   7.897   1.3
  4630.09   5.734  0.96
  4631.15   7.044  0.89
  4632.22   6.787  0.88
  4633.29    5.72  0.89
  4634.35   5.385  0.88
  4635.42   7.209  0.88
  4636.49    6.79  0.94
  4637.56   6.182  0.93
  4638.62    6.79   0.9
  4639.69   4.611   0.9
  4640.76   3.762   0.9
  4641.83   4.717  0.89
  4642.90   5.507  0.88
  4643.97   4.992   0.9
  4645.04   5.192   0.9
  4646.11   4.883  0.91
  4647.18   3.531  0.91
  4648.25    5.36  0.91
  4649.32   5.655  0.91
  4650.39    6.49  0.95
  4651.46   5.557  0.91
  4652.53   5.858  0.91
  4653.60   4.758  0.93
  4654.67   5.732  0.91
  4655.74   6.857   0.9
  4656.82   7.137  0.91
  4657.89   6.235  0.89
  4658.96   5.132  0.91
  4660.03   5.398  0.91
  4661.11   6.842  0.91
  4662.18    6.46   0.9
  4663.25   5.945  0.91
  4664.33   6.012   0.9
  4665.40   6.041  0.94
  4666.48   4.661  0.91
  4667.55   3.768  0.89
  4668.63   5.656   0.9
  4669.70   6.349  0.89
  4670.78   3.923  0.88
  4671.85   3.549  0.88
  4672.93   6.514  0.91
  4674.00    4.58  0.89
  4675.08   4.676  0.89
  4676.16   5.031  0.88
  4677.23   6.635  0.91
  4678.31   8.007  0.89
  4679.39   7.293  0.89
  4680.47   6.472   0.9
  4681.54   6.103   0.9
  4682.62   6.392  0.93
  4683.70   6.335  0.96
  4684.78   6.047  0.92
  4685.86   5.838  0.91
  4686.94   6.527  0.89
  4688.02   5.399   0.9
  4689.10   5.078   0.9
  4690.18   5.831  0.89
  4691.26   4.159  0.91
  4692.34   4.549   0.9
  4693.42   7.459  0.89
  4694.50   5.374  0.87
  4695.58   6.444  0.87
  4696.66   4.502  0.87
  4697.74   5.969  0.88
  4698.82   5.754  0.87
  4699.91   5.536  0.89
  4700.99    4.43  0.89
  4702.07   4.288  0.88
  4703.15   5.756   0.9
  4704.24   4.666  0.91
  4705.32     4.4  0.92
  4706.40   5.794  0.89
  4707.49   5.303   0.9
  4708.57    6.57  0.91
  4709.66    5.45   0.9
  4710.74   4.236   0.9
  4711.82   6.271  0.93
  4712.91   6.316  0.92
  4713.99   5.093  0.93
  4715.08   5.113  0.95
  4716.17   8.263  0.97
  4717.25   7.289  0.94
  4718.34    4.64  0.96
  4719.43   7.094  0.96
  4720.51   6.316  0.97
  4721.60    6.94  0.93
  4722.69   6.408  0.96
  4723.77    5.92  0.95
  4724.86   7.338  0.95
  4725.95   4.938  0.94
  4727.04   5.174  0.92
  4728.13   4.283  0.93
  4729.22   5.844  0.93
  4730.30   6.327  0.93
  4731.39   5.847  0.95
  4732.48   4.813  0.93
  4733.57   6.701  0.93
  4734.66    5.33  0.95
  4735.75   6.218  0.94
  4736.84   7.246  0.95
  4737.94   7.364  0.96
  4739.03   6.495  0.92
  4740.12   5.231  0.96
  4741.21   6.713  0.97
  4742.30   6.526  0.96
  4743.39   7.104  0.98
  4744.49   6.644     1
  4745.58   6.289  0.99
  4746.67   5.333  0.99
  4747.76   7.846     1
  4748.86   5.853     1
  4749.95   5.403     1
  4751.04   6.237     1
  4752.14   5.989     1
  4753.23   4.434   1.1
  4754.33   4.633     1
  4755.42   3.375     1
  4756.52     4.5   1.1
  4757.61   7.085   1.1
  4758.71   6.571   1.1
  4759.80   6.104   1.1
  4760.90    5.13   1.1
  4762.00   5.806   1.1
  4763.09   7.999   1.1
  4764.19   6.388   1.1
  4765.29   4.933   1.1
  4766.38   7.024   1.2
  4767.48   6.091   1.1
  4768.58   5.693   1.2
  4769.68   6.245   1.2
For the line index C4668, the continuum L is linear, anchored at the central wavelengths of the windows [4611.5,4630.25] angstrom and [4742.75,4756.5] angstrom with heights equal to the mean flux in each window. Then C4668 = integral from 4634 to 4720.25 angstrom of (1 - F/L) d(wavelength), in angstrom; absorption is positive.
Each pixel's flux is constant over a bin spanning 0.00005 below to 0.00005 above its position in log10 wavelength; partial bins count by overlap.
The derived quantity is 5.4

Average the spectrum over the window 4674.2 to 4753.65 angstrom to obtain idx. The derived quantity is 5.91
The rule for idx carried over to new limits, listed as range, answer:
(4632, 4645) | 5.66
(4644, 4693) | 5.65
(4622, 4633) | 6.73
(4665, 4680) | 5.48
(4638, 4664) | 5.57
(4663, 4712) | 5.55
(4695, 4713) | 5.37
